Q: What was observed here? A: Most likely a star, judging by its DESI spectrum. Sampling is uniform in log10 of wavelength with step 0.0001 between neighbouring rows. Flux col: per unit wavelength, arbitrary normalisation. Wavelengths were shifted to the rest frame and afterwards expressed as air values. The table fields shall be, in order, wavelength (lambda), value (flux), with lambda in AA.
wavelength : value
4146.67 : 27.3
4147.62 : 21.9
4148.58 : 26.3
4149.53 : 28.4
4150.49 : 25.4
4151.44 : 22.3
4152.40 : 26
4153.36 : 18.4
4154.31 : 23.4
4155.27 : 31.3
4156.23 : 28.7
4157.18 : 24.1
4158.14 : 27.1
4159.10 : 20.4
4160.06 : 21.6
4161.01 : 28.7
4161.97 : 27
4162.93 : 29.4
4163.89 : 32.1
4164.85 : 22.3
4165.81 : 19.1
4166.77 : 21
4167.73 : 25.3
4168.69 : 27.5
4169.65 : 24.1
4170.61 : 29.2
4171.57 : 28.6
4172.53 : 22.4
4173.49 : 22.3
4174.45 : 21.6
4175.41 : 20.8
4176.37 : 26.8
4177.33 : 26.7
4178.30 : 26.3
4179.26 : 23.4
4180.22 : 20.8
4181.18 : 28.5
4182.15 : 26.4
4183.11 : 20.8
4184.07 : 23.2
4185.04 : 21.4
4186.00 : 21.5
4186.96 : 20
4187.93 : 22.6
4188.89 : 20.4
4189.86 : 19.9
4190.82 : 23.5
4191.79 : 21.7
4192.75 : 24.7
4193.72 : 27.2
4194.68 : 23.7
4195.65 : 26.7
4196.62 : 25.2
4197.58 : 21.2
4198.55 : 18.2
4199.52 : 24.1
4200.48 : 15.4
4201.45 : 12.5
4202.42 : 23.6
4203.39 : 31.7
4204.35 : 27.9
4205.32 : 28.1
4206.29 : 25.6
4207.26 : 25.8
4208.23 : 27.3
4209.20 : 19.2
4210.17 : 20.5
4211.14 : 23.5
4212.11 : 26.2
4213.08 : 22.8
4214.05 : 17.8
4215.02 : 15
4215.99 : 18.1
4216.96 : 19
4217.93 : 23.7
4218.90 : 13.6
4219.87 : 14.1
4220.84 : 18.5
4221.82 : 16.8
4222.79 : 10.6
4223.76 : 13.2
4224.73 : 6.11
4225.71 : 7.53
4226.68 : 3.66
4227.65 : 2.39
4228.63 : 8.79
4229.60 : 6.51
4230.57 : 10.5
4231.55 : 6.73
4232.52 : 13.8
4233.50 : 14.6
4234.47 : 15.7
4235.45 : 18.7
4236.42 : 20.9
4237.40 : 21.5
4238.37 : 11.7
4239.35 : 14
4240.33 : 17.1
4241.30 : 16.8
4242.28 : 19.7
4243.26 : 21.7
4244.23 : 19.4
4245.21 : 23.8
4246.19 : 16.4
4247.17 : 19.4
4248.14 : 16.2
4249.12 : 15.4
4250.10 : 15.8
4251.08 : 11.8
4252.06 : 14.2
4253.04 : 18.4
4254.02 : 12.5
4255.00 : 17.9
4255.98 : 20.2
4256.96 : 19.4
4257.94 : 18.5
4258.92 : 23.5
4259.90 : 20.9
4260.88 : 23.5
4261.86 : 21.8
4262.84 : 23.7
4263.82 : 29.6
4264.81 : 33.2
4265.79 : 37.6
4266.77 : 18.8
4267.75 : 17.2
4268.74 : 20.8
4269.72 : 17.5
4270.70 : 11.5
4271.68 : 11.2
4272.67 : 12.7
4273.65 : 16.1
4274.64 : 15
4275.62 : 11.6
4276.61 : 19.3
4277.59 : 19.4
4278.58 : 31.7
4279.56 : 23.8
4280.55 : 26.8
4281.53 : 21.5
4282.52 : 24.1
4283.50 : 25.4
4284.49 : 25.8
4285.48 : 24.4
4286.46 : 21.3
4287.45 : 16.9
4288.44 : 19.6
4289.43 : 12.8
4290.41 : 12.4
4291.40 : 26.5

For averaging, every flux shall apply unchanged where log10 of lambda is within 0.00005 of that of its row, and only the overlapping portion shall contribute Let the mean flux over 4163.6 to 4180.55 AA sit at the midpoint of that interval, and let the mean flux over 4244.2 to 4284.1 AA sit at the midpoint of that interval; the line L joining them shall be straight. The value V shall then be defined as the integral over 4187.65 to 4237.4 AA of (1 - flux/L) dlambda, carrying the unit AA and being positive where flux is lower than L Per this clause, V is 8.9 AA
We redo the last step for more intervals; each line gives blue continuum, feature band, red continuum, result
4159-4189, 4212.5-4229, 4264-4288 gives 6.6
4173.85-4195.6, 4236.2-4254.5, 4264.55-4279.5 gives 3.1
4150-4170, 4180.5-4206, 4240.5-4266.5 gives 0.3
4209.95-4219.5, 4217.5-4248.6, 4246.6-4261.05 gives 7.1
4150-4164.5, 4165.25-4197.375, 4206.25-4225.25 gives -1.3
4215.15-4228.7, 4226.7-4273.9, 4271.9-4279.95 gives -4.6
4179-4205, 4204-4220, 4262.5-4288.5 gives 0.5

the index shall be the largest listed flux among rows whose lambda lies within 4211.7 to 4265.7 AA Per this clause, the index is 33.2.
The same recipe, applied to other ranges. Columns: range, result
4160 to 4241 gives 32.1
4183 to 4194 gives 27.2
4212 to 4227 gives 26.2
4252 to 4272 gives 37.6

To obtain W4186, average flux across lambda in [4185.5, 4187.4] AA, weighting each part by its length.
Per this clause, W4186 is 20.9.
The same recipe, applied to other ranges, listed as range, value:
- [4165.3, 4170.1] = 23.4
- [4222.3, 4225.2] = 10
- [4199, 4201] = 19.6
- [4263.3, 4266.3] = 33.2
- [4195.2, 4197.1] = 25.9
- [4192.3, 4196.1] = 25.6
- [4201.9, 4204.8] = 27.6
